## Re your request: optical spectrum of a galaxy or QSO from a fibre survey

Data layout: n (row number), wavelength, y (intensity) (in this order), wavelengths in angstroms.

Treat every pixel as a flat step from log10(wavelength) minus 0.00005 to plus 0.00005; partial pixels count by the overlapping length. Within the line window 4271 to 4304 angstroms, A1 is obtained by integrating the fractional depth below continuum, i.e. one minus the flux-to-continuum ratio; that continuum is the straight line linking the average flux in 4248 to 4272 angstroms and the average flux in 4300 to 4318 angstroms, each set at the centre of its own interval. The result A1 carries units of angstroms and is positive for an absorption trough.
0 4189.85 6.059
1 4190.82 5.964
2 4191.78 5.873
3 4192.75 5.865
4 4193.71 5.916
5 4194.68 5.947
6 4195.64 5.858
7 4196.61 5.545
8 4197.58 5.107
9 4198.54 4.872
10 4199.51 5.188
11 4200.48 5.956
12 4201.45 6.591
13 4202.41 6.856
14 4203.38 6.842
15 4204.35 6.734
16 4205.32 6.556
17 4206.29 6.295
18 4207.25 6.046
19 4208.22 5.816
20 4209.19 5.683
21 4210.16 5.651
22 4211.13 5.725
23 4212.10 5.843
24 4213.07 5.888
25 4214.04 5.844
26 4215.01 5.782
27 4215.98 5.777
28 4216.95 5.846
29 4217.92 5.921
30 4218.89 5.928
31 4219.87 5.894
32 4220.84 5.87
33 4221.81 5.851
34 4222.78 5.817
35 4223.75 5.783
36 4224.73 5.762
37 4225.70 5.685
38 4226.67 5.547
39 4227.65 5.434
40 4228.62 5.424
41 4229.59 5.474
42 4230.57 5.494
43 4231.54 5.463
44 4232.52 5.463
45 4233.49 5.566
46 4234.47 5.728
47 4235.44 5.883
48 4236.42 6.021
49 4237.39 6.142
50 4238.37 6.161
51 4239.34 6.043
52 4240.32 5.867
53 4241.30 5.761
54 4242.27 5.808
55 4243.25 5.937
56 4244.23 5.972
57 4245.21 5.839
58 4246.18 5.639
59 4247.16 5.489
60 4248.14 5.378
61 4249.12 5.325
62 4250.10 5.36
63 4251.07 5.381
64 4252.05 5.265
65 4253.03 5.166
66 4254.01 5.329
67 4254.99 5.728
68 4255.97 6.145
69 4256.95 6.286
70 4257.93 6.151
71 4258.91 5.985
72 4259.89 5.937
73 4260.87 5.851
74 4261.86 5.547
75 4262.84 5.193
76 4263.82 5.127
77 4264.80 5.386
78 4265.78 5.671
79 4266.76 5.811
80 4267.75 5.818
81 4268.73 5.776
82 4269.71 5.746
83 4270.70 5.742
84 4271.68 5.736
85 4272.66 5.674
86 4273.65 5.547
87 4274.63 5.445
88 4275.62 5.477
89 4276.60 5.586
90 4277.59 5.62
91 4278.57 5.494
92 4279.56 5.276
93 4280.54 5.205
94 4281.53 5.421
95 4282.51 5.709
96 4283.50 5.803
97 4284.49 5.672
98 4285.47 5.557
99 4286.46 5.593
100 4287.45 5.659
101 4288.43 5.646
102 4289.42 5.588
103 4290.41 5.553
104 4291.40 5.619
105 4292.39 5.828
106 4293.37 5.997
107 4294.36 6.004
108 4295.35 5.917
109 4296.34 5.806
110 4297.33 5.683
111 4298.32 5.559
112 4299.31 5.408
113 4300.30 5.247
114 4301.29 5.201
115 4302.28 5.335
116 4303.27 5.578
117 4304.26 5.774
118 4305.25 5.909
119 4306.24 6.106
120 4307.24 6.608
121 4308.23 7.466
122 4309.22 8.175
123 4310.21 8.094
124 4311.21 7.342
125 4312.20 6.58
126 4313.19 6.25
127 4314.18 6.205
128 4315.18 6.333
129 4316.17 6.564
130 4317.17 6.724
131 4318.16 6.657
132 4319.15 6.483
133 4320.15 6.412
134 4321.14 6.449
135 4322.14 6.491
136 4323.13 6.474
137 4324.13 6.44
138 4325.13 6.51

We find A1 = 2.7 angstroms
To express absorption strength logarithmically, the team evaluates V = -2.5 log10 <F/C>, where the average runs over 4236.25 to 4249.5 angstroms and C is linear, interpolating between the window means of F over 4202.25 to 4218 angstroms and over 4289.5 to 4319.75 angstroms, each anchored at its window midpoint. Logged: 0.05 mag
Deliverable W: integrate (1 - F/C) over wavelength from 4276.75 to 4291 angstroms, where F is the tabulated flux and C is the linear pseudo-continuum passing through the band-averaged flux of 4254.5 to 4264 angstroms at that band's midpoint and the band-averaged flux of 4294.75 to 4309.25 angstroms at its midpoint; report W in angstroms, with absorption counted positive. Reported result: 0.8 angstroms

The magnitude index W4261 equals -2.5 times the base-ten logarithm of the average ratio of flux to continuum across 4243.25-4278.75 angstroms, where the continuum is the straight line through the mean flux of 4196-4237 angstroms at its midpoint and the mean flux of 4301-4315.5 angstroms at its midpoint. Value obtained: 0.09 mag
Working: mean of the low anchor 5.82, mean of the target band 5.63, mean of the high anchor 6.48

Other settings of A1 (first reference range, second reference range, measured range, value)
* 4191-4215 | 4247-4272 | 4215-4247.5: 0.08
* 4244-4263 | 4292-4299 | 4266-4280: 0.25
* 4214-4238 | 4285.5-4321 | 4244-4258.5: 0.60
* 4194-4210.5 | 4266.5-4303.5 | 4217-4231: 0.40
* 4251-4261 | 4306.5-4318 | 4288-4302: 1.95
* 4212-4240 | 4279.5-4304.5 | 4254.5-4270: -0.22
